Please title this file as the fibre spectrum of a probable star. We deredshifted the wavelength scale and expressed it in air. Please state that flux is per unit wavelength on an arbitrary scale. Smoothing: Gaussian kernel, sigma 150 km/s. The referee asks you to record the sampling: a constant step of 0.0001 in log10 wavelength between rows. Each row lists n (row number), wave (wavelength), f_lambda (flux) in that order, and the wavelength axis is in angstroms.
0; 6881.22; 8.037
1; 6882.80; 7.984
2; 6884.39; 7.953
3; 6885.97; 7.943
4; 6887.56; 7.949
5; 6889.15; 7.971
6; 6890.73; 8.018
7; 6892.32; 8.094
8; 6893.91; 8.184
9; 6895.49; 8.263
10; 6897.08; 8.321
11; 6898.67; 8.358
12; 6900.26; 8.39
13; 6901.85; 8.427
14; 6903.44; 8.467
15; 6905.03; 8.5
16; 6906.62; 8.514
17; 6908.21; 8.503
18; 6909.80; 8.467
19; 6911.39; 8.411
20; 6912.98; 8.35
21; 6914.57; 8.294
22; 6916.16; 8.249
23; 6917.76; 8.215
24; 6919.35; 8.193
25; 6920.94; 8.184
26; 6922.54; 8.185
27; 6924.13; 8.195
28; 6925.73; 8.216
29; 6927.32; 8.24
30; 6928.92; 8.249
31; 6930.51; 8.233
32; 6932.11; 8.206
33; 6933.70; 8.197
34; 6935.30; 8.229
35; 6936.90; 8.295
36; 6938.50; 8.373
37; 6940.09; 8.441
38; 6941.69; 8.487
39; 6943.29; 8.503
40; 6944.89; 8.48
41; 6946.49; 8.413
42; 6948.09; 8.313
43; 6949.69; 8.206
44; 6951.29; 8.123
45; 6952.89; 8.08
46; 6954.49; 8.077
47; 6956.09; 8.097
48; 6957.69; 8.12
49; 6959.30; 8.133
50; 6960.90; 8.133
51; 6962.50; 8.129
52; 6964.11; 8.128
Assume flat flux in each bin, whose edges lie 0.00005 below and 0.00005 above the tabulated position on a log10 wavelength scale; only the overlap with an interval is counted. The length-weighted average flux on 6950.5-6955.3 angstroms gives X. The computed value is 8.1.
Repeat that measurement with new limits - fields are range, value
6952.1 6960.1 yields 8.1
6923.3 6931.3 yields 8.23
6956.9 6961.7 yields 8.12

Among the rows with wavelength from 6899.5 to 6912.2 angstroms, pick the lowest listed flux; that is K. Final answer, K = 8.39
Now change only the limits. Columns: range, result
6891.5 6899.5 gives 8.094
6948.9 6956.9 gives 8.077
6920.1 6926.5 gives 8.184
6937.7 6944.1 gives 8.373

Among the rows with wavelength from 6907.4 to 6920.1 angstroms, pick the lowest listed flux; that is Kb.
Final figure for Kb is 8.193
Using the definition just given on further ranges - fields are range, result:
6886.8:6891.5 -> 7.949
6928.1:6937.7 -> 8.197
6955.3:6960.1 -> 8.097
